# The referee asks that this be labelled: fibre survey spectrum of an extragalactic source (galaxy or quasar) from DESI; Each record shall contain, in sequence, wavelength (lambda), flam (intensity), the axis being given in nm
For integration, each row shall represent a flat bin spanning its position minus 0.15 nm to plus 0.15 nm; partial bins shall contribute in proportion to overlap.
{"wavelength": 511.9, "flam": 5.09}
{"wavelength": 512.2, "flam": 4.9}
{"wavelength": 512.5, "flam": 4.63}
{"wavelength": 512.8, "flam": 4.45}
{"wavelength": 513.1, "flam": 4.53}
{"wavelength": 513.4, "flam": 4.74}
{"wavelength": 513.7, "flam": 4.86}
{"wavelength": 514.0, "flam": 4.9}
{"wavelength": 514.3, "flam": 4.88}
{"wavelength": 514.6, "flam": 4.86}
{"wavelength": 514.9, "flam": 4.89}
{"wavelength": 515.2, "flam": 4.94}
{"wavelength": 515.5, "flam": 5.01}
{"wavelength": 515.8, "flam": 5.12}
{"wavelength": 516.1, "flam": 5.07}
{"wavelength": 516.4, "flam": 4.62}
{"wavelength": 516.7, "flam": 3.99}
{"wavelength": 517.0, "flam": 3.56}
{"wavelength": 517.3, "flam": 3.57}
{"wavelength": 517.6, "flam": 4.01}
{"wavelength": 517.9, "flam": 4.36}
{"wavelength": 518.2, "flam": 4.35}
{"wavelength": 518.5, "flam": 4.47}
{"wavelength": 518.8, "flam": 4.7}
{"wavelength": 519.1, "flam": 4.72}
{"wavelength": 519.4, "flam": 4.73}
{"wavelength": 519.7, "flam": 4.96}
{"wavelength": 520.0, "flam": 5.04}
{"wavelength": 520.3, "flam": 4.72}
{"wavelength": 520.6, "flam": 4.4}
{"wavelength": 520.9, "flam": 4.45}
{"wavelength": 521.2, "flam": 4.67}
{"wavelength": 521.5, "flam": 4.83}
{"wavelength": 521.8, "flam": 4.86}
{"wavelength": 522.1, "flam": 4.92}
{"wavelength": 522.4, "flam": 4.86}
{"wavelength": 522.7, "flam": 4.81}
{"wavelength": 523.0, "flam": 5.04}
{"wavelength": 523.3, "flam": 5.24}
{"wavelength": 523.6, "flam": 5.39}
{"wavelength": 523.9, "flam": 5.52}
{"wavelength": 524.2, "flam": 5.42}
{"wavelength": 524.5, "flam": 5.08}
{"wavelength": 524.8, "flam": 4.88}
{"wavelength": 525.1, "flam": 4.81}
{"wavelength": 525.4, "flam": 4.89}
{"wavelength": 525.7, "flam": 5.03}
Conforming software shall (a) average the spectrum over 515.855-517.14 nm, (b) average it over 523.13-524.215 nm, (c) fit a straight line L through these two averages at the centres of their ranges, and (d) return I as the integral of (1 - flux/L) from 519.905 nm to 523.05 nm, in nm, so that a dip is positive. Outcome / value 0.19 nm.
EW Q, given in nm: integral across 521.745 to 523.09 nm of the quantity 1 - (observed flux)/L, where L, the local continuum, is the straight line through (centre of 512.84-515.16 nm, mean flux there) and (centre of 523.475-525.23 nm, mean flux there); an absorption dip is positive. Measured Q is 0.06 nm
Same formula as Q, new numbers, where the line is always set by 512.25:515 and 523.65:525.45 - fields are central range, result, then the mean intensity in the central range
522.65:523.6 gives -0.006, 5.11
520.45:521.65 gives 0.101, 4.59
